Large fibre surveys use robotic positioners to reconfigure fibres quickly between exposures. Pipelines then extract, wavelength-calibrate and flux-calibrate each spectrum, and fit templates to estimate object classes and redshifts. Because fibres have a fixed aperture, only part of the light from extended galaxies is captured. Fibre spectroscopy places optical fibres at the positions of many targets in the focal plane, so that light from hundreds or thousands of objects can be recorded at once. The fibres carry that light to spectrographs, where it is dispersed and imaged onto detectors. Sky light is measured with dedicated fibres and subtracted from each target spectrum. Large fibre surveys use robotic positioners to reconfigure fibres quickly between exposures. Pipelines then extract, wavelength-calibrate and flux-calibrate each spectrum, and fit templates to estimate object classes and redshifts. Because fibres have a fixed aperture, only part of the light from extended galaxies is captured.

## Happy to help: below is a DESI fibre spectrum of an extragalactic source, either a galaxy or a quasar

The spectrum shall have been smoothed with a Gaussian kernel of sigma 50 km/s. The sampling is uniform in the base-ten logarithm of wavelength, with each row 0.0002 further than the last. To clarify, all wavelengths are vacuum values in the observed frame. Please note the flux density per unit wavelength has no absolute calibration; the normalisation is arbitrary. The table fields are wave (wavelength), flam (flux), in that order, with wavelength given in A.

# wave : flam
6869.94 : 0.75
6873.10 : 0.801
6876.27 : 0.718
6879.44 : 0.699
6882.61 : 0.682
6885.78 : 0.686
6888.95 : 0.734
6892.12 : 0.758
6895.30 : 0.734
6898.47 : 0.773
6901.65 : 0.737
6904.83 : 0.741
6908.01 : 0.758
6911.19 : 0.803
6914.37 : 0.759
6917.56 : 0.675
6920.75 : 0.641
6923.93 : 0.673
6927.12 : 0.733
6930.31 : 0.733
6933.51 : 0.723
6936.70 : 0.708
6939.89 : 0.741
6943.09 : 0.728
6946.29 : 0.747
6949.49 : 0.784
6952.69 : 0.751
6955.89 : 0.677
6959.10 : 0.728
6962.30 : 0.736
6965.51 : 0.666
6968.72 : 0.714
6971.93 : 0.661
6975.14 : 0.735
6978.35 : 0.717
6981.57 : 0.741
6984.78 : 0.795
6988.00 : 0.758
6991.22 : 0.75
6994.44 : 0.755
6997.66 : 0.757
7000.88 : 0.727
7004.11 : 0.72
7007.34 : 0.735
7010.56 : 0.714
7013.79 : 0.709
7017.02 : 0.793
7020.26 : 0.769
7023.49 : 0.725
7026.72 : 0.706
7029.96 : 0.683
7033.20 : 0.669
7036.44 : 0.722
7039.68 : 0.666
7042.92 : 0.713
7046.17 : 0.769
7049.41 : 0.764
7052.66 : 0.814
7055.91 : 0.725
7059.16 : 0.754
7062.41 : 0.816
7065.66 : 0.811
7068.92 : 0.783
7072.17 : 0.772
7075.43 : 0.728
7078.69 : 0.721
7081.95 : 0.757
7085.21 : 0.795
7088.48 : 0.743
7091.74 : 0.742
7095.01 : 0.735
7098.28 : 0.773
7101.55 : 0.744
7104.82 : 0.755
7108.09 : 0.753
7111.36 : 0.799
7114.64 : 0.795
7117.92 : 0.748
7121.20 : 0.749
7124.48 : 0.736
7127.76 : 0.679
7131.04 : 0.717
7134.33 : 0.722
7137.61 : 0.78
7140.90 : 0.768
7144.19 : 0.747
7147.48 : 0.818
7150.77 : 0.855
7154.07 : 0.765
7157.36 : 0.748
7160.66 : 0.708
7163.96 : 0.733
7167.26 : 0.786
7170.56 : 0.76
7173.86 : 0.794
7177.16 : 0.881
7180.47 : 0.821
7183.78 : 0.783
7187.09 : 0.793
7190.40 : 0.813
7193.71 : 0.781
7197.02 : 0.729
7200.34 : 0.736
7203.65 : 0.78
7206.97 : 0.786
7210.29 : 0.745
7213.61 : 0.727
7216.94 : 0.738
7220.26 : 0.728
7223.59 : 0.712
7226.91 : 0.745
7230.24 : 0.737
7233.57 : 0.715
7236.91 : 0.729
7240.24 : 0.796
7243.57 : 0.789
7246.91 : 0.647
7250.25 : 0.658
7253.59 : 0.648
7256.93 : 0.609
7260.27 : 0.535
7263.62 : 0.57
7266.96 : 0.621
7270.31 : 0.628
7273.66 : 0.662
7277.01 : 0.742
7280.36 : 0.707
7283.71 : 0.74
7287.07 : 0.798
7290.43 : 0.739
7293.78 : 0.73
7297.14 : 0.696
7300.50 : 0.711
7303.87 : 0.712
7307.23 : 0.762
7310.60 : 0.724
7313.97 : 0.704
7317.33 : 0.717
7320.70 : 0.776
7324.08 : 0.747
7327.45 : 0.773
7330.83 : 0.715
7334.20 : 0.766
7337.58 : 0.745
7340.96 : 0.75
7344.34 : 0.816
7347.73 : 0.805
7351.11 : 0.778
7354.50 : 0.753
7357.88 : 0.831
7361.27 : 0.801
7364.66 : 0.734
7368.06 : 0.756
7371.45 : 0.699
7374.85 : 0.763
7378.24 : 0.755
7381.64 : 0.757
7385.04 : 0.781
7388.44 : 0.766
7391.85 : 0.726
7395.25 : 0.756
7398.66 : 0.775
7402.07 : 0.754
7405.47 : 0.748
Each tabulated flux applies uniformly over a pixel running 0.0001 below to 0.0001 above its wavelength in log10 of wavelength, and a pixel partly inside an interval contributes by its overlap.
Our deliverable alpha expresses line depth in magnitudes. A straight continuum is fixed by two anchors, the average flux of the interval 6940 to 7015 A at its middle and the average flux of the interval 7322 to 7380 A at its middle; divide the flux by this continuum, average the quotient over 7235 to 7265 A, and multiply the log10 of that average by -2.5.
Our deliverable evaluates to 0.14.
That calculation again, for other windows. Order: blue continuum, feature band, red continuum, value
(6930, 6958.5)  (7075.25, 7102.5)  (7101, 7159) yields 0.006 mag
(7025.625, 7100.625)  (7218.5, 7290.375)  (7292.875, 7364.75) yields 0.088 mag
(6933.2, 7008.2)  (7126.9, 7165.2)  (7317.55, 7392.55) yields -0.013 mag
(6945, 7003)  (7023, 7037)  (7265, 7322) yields 0.049 mag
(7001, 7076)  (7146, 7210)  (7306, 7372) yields -0.046 mag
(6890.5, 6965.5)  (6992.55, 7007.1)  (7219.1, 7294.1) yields -0.025 mag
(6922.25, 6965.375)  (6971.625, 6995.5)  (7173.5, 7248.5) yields -0.018 mag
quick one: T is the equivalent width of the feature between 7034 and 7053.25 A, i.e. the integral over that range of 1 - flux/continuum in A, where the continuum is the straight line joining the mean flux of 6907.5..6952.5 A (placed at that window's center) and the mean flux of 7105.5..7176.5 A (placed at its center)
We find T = 0.3 A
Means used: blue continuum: 0.729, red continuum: 0.762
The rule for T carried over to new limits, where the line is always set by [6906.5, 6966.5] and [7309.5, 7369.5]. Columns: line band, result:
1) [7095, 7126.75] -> -0.8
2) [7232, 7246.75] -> 0.1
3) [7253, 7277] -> 4.3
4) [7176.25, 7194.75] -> -1.6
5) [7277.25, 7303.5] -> 0.9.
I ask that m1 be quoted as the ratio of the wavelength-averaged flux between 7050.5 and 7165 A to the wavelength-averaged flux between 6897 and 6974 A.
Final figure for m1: 1.05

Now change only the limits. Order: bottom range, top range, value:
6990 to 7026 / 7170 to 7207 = 1.07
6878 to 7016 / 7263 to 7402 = 1.02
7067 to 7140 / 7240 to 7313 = 0.92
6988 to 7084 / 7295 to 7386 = 1.01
